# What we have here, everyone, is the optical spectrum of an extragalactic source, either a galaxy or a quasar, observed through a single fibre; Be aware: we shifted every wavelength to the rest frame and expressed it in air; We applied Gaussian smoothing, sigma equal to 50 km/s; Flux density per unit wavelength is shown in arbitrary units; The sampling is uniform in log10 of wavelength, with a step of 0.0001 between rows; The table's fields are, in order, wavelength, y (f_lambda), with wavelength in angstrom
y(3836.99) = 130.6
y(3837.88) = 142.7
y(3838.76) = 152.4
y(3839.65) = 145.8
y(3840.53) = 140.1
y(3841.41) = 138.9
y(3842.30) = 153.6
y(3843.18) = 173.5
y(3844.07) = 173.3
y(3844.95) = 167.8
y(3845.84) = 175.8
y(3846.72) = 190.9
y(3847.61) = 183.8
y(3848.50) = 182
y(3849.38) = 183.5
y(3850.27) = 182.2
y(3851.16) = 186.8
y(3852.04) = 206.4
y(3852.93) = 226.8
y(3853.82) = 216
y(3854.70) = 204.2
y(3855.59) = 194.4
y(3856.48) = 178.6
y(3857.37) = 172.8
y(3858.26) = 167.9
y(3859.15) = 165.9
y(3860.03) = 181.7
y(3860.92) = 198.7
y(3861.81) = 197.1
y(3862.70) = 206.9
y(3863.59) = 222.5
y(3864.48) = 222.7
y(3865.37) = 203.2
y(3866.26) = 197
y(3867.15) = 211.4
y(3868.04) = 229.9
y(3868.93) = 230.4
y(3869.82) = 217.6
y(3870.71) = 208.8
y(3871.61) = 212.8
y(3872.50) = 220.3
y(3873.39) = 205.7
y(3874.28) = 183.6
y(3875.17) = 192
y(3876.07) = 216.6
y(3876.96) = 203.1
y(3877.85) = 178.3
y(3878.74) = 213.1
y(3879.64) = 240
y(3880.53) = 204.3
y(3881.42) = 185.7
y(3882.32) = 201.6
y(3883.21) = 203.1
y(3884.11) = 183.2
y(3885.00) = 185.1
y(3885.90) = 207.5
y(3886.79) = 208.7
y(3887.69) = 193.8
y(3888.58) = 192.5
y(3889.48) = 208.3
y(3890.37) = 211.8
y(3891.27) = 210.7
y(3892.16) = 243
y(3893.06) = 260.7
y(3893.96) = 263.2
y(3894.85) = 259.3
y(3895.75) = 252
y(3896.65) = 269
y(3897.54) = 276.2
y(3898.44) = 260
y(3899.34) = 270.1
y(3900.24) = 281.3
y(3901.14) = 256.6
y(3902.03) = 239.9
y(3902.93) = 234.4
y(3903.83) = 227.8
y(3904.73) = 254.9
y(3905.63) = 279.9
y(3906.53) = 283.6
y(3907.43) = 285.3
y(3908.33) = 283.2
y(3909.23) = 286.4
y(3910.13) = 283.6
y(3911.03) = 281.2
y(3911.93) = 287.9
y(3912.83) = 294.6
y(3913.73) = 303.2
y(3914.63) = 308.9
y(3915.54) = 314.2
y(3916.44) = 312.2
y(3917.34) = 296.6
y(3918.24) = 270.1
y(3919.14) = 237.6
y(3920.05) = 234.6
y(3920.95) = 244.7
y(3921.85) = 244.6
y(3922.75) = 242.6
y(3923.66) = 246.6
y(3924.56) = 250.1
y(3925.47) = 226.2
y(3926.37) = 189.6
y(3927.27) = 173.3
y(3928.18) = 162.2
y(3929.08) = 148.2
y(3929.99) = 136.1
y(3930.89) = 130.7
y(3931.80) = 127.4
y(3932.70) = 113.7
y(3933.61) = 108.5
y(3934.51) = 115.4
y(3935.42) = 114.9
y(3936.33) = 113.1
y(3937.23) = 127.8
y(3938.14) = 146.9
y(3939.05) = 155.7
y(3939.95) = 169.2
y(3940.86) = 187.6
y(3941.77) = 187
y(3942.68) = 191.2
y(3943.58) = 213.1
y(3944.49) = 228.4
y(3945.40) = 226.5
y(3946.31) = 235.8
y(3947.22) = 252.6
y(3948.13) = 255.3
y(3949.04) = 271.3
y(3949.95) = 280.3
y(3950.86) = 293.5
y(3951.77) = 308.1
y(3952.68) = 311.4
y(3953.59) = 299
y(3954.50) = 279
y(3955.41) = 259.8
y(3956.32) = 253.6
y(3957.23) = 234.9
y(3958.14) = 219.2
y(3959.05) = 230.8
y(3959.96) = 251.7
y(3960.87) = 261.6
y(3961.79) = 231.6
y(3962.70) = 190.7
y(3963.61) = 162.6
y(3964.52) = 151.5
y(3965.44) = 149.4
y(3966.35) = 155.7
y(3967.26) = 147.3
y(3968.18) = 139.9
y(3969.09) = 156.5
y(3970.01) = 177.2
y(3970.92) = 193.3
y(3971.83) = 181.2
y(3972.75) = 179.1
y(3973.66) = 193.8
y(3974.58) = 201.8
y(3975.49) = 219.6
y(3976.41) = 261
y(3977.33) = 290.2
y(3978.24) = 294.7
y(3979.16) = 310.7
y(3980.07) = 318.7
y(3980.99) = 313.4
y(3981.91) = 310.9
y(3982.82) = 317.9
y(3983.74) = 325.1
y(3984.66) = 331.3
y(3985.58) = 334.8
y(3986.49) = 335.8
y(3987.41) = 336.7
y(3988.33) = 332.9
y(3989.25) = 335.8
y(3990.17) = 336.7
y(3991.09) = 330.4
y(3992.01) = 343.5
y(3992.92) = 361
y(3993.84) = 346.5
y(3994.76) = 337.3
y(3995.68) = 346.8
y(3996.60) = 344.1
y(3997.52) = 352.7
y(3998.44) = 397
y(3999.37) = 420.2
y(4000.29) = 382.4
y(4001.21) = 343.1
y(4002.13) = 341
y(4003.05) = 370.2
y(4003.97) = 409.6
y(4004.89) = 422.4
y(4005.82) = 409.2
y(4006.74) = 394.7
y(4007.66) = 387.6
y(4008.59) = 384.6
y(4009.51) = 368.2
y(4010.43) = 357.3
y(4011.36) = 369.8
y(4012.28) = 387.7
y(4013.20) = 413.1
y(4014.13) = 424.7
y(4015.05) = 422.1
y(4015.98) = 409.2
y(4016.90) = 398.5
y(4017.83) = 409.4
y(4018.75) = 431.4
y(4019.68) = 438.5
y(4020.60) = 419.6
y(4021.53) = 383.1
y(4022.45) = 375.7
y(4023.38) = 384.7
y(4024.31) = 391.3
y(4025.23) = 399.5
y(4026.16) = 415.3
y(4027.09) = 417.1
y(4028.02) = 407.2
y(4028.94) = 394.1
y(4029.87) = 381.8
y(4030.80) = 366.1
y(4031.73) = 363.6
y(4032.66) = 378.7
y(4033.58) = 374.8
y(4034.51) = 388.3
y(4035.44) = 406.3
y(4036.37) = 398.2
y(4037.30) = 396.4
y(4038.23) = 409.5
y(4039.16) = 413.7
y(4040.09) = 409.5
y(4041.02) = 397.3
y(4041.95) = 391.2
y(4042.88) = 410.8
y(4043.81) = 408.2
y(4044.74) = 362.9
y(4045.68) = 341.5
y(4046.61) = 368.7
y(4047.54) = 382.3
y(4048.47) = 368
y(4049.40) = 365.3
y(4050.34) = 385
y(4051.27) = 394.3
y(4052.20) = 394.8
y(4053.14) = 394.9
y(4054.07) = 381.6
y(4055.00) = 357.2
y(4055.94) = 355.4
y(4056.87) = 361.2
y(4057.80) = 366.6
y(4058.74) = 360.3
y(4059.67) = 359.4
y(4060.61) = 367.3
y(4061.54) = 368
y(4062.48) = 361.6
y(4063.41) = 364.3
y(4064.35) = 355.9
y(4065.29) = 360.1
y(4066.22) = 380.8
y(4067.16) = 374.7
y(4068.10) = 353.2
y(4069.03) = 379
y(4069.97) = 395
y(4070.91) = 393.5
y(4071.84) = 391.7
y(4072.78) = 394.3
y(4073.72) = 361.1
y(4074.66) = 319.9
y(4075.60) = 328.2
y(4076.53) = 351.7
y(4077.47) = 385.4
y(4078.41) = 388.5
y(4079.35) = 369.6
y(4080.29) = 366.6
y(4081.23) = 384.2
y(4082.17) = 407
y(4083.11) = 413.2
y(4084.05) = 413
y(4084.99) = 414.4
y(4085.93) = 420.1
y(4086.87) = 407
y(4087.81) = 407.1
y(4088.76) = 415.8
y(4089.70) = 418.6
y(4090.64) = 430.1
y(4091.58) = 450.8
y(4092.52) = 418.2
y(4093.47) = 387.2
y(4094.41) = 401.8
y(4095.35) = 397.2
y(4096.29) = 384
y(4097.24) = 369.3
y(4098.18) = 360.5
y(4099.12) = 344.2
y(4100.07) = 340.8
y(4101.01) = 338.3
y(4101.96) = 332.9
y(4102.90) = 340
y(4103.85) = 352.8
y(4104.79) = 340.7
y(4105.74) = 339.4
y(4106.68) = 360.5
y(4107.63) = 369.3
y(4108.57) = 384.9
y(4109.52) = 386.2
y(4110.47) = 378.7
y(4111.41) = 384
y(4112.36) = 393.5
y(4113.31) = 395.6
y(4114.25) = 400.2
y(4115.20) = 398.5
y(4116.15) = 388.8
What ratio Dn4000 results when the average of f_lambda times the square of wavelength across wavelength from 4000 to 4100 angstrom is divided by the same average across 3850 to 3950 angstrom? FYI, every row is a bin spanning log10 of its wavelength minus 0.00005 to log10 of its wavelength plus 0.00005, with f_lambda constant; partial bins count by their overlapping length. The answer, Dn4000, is 1.9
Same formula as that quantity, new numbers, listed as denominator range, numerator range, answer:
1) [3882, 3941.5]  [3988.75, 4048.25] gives 1.82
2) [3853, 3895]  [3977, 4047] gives 1.94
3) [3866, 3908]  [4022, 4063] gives 1.83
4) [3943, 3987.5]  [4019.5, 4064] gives 1.63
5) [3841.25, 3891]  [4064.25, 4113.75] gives 2.16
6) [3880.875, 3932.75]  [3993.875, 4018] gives 1.70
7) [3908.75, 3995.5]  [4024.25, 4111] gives 1.68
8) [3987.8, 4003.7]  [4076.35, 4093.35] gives 1.19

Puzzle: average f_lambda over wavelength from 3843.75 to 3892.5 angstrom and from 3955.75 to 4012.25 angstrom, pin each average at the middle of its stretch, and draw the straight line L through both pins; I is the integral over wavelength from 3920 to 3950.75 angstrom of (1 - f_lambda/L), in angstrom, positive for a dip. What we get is 7.8 angstrom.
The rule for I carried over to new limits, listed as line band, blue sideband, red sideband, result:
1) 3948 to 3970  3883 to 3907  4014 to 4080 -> 5.20 angstrom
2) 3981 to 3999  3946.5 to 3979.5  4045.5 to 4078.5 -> -4.86 angstrom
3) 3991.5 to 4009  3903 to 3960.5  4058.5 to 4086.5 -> -4.17 angstrom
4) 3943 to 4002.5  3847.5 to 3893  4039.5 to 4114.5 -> 3.82 angstrom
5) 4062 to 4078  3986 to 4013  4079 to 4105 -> 0.60 angstrom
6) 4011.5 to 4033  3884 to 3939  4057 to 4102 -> -4.74 angstrom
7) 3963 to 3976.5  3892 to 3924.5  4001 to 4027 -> 6.58 angstrom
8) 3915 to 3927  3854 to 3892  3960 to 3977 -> -3.58 angstrom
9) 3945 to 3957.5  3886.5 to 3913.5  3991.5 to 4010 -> 1.82 angstrom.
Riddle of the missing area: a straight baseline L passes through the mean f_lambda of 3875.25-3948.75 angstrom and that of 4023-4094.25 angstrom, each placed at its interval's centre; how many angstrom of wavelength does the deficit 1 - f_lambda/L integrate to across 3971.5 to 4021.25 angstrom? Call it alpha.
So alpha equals -4.7 angstrom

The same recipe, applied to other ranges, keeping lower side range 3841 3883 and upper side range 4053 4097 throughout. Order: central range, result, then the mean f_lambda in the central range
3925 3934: 3.63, 152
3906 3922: -2.64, 281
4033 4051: -1.74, 388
